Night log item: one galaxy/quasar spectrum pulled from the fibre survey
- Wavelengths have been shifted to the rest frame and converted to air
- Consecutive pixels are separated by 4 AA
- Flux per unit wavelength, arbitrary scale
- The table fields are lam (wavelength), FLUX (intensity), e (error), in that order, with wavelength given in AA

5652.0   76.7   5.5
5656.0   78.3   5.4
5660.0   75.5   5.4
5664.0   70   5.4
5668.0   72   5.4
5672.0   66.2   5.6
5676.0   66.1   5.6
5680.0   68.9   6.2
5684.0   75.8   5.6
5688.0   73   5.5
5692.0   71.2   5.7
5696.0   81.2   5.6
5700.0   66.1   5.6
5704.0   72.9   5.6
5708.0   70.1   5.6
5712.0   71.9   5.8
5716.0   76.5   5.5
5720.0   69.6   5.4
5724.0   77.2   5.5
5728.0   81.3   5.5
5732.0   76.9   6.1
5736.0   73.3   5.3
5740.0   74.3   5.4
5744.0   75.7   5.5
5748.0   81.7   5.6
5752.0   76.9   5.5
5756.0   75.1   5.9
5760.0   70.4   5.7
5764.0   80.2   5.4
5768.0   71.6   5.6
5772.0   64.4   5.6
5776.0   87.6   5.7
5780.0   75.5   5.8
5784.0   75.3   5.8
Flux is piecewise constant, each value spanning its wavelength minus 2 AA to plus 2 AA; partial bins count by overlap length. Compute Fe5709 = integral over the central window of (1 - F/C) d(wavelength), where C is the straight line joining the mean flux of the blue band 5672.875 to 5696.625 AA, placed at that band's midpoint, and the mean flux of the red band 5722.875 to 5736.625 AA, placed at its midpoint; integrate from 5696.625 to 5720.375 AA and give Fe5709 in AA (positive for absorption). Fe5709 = 1.0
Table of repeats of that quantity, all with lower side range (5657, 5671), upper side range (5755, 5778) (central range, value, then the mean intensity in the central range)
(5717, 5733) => -0.5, 76.2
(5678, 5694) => 0.2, 72.2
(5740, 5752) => -0.5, 77.7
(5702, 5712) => 0.3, 71.6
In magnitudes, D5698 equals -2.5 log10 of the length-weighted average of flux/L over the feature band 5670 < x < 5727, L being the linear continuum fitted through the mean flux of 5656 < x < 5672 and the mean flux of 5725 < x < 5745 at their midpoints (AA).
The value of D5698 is 0.03 mag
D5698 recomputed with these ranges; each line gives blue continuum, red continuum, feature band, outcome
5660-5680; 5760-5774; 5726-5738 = -0.092 mag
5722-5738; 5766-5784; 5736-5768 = 0.003 mag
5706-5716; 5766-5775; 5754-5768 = -0.063 mag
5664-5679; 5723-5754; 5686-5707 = -0.016 mag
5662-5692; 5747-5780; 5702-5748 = -0.021 mag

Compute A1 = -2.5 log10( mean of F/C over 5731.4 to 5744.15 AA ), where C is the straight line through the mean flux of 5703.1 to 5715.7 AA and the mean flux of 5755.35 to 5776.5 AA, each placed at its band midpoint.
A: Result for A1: -0.02 mag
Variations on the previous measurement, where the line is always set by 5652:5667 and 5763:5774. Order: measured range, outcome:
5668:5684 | 0.08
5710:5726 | -0.01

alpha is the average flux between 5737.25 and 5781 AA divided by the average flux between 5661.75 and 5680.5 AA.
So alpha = 1.10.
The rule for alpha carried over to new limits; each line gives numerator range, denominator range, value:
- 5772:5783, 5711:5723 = 1.07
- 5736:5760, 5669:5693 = 1.08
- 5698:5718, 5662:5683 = 1.04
